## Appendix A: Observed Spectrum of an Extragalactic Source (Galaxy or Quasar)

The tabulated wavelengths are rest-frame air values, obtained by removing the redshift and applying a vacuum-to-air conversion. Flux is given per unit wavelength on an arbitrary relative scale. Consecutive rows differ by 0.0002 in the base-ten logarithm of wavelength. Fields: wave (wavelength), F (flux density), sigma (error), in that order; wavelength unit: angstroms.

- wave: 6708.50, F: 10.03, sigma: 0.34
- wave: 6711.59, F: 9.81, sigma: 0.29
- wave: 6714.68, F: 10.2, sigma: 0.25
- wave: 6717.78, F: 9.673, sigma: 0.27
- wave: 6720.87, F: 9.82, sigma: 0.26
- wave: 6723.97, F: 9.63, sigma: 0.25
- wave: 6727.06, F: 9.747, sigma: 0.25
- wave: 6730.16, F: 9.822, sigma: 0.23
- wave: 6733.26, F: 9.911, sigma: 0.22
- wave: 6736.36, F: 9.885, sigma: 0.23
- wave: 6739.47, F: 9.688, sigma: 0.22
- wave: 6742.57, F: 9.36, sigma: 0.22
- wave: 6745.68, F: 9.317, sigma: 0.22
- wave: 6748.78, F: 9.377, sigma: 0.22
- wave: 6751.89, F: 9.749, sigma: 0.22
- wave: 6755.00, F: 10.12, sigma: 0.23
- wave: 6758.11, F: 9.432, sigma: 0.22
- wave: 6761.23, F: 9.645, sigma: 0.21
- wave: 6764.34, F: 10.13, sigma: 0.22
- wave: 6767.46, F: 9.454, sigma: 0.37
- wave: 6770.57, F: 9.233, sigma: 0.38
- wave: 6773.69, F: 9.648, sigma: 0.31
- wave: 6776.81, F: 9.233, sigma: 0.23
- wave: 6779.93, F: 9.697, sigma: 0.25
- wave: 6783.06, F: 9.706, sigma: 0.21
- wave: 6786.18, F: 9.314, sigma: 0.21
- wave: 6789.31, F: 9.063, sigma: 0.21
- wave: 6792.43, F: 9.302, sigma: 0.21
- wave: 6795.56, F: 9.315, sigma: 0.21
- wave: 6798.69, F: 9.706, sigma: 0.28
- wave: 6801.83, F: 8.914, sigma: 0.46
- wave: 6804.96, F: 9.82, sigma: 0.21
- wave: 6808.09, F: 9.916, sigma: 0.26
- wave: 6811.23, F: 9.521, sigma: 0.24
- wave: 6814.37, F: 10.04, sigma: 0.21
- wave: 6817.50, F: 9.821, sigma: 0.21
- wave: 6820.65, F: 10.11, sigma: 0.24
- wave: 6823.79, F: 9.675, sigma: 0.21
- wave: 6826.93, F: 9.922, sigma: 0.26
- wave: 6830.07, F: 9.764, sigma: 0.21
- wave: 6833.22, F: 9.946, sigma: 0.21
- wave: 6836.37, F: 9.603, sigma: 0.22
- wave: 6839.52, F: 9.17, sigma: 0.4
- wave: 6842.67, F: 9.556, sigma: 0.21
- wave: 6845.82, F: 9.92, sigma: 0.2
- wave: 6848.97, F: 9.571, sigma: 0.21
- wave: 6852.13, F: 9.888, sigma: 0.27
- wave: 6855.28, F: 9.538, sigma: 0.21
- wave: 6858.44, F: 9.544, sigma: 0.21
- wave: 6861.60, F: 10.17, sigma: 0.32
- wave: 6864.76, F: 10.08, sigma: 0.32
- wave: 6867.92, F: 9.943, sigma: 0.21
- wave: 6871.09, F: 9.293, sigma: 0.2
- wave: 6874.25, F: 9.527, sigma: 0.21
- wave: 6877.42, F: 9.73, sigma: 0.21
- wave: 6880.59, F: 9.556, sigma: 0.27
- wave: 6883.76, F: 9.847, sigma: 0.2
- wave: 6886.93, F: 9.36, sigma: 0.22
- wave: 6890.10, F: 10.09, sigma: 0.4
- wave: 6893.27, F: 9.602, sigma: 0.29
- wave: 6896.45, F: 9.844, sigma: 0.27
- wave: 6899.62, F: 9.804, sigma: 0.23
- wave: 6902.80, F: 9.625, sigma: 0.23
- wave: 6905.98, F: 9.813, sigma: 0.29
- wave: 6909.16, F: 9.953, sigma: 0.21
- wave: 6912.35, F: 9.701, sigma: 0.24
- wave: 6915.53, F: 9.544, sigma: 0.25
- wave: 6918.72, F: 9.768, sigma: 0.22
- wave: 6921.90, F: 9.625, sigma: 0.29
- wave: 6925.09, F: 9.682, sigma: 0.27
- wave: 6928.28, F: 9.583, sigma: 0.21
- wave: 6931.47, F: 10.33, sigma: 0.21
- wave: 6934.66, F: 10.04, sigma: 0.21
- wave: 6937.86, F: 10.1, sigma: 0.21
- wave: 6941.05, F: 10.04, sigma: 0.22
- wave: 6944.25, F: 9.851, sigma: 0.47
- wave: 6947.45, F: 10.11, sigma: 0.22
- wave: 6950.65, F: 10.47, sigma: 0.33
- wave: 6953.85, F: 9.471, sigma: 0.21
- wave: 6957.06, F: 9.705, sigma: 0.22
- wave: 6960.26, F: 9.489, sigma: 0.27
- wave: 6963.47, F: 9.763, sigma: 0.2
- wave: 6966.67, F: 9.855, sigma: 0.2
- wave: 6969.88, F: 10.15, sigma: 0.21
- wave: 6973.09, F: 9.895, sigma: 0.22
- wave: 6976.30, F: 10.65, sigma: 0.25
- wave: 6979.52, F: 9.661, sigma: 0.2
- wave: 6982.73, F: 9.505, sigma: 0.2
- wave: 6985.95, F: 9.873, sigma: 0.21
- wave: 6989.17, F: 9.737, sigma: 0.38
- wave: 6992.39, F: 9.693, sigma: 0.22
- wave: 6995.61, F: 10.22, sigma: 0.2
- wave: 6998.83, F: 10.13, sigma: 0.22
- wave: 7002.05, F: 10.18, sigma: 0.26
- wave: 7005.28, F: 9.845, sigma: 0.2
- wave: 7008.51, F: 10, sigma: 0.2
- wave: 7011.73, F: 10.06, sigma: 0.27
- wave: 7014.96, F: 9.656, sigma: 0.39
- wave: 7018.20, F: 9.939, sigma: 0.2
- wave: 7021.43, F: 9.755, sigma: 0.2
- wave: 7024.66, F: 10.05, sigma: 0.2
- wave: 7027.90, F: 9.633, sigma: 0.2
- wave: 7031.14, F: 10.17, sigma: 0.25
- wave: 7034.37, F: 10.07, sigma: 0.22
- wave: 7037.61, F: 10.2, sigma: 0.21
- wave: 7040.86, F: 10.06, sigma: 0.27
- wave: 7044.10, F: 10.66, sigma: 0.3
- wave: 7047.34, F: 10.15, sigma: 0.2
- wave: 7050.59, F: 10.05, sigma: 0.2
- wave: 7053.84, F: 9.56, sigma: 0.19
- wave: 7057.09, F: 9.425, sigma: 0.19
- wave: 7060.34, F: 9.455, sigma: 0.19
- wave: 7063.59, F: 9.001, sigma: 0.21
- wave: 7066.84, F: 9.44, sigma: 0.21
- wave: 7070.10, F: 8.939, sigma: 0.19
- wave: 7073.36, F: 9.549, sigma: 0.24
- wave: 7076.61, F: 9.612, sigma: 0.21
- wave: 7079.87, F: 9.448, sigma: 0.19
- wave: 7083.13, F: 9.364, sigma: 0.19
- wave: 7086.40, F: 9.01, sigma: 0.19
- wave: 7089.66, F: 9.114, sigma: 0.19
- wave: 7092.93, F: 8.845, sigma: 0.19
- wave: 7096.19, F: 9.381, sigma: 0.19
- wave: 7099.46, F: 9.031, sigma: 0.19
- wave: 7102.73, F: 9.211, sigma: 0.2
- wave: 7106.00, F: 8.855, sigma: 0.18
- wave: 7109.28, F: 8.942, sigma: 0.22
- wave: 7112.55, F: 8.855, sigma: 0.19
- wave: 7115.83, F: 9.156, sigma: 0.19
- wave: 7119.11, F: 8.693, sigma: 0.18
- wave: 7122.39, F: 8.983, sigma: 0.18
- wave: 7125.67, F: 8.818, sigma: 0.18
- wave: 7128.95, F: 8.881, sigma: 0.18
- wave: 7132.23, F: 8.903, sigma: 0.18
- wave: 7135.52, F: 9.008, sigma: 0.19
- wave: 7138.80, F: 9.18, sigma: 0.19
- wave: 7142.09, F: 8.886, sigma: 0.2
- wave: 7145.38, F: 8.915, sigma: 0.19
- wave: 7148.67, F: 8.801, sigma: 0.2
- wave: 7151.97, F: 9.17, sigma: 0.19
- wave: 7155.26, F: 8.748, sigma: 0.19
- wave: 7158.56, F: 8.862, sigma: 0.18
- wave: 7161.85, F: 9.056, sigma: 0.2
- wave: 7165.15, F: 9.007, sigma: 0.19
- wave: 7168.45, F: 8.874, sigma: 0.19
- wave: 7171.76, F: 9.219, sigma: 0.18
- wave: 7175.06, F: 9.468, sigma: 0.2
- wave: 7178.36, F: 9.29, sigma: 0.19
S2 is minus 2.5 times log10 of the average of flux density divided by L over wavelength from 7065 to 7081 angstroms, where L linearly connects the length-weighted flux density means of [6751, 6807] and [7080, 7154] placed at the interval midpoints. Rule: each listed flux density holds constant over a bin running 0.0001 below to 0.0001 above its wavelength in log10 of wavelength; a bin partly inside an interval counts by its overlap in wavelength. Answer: -0.04 mag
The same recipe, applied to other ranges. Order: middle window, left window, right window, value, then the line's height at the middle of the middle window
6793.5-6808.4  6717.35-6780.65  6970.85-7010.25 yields 0.02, 9.71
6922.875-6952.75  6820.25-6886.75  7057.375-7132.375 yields -0.06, 9.51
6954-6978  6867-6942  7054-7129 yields -0.04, 9.56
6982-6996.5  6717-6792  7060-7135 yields -0.06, 9.26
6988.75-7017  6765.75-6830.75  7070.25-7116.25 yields -0.08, 9.29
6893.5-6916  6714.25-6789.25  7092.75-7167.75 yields -0.04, 9.37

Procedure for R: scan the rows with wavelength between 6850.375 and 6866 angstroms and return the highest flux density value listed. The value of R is 10.17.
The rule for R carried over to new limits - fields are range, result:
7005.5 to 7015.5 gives 10.06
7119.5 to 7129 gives 8.983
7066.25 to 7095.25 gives 9.612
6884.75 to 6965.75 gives 10.47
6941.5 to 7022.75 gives 10.65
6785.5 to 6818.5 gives 10.04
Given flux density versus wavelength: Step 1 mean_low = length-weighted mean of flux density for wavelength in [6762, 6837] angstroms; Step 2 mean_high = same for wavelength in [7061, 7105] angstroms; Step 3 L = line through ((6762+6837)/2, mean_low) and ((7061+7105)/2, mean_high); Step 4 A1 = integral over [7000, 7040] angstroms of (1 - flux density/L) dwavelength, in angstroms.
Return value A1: -2.8 angstroms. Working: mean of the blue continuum 9.62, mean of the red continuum 9.23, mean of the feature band 9.97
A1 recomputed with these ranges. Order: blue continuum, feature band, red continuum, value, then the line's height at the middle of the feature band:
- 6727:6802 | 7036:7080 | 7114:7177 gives -2.8 angstroms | 9.11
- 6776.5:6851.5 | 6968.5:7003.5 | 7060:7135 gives -2.5 angstroms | 9.3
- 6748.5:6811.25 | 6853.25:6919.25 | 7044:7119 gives -1.9 angstroms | 9.46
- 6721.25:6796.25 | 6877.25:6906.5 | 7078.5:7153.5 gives -1.1 angstroms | 9.37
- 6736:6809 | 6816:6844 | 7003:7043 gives -0.3 angstroms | 9.63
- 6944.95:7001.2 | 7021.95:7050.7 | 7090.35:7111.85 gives -1.9 angstroms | 9.48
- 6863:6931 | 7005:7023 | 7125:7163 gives -1.0 angstroms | 9.35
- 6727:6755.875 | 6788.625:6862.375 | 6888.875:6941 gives 0.7 angstroms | 9.75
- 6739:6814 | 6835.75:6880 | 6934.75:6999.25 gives 0.1 angstroms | 9.7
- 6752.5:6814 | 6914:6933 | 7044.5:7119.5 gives -0.7 angstroms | 9.43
